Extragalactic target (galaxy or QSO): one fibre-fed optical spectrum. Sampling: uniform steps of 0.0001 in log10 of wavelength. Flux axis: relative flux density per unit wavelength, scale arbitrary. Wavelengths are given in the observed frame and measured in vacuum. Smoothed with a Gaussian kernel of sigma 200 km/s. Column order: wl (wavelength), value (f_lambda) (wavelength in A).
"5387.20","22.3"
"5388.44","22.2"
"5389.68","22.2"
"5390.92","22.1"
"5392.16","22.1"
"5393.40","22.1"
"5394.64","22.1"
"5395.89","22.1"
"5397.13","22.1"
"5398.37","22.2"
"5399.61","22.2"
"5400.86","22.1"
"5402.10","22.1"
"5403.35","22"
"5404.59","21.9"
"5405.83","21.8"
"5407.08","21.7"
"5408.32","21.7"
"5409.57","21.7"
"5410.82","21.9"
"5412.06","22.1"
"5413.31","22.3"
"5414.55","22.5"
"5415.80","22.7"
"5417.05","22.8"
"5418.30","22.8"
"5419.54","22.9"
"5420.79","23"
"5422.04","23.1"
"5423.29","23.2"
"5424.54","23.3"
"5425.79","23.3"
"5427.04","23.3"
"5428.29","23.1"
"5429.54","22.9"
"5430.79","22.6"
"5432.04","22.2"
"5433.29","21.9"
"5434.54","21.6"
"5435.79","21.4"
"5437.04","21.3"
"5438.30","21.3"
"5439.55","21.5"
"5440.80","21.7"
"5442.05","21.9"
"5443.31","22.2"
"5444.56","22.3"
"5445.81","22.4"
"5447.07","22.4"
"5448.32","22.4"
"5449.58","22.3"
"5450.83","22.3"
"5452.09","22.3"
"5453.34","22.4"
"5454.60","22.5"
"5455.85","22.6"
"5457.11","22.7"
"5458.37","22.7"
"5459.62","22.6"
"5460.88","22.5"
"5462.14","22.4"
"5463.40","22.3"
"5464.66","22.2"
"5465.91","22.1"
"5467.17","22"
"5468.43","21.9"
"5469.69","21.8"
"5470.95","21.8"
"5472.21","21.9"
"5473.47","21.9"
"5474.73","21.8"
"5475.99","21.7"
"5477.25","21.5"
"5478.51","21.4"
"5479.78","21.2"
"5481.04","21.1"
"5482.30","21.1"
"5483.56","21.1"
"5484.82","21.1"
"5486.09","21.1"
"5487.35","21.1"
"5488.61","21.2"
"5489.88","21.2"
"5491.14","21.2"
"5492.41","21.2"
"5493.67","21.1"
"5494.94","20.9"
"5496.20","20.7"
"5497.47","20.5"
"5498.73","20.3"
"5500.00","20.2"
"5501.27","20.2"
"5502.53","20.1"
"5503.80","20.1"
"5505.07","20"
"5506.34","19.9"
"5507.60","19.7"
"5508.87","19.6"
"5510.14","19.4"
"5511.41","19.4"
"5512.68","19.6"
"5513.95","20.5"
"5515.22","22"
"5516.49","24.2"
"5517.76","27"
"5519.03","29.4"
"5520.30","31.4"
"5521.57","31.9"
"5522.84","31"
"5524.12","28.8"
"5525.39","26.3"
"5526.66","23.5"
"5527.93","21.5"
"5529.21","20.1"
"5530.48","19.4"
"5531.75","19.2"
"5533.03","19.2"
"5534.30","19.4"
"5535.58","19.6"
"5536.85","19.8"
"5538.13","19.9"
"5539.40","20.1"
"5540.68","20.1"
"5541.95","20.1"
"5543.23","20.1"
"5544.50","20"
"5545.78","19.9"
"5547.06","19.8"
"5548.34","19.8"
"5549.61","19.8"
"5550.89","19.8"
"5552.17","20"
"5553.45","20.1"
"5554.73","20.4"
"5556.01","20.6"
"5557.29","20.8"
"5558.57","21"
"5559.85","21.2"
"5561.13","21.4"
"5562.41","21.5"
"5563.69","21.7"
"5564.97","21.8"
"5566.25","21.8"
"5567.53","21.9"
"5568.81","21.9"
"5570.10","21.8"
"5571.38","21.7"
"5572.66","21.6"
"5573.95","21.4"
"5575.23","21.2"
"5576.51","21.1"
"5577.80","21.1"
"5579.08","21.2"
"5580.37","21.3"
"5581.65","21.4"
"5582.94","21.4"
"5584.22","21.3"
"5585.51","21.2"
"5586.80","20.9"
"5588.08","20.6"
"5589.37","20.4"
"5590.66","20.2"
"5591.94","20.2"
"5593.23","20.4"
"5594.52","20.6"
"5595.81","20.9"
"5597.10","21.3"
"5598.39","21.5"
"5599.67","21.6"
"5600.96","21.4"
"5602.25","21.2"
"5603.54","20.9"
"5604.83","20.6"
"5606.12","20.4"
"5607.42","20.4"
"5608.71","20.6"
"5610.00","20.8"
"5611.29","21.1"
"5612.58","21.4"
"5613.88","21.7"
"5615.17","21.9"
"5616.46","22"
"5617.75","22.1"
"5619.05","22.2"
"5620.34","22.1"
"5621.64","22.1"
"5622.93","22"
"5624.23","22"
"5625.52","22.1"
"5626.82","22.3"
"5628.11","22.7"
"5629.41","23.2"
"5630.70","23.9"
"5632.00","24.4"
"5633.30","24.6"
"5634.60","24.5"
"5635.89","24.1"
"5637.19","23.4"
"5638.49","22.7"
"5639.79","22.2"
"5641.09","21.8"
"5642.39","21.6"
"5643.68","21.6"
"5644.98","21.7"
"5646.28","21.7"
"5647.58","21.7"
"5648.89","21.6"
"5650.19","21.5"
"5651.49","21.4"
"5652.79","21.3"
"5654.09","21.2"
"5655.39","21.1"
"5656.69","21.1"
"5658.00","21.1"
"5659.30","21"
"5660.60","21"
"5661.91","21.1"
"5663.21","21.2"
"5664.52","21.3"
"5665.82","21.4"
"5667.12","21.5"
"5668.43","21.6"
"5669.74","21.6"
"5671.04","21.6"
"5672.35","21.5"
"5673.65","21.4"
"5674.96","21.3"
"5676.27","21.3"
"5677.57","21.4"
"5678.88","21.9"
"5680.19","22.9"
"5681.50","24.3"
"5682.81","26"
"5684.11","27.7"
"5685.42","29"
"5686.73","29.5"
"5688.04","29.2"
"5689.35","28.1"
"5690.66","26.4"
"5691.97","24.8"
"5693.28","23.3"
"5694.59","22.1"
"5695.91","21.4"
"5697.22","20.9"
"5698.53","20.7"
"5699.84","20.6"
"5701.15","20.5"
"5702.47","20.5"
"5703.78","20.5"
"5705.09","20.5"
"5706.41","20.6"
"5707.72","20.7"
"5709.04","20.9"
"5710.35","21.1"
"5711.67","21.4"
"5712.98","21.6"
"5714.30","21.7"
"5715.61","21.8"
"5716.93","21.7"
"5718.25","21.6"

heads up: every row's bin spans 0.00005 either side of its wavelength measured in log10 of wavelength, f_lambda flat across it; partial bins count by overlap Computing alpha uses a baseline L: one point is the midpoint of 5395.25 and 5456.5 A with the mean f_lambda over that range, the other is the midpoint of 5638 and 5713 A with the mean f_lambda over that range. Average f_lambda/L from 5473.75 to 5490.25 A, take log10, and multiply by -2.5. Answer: 0.05 mag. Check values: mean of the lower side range 22.3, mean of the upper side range 22.3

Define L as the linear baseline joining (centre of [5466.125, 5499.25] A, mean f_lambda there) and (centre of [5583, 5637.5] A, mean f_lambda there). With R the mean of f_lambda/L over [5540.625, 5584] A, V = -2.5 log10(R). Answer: 0.03 mag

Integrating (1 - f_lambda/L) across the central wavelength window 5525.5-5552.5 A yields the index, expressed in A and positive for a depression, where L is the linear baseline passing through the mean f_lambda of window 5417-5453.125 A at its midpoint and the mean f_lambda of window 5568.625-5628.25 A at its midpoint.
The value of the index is 1.9 A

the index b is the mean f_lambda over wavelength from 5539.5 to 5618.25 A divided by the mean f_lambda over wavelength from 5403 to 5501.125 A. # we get 0.95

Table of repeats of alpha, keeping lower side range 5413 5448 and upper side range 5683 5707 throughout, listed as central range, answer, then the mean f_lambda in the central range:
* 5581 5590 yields 0.106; 21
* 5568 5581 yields 0.083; 21.4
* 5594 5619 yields 0.102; 21.2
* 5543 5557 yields 0.150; 20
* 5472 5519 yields 0.080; 21.1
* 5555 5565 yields 0.092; 21.2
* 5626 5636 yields -0.012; 23.7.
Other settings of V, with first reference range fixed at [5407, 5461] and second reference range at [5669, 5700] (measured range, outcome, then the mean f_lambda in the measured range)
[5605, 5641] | 0.053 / 22.3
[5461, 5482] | 0.037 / 21.8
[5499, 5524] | -0.009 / 23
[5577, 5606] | 0.111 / 21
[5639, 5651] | 0.087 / 21.7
